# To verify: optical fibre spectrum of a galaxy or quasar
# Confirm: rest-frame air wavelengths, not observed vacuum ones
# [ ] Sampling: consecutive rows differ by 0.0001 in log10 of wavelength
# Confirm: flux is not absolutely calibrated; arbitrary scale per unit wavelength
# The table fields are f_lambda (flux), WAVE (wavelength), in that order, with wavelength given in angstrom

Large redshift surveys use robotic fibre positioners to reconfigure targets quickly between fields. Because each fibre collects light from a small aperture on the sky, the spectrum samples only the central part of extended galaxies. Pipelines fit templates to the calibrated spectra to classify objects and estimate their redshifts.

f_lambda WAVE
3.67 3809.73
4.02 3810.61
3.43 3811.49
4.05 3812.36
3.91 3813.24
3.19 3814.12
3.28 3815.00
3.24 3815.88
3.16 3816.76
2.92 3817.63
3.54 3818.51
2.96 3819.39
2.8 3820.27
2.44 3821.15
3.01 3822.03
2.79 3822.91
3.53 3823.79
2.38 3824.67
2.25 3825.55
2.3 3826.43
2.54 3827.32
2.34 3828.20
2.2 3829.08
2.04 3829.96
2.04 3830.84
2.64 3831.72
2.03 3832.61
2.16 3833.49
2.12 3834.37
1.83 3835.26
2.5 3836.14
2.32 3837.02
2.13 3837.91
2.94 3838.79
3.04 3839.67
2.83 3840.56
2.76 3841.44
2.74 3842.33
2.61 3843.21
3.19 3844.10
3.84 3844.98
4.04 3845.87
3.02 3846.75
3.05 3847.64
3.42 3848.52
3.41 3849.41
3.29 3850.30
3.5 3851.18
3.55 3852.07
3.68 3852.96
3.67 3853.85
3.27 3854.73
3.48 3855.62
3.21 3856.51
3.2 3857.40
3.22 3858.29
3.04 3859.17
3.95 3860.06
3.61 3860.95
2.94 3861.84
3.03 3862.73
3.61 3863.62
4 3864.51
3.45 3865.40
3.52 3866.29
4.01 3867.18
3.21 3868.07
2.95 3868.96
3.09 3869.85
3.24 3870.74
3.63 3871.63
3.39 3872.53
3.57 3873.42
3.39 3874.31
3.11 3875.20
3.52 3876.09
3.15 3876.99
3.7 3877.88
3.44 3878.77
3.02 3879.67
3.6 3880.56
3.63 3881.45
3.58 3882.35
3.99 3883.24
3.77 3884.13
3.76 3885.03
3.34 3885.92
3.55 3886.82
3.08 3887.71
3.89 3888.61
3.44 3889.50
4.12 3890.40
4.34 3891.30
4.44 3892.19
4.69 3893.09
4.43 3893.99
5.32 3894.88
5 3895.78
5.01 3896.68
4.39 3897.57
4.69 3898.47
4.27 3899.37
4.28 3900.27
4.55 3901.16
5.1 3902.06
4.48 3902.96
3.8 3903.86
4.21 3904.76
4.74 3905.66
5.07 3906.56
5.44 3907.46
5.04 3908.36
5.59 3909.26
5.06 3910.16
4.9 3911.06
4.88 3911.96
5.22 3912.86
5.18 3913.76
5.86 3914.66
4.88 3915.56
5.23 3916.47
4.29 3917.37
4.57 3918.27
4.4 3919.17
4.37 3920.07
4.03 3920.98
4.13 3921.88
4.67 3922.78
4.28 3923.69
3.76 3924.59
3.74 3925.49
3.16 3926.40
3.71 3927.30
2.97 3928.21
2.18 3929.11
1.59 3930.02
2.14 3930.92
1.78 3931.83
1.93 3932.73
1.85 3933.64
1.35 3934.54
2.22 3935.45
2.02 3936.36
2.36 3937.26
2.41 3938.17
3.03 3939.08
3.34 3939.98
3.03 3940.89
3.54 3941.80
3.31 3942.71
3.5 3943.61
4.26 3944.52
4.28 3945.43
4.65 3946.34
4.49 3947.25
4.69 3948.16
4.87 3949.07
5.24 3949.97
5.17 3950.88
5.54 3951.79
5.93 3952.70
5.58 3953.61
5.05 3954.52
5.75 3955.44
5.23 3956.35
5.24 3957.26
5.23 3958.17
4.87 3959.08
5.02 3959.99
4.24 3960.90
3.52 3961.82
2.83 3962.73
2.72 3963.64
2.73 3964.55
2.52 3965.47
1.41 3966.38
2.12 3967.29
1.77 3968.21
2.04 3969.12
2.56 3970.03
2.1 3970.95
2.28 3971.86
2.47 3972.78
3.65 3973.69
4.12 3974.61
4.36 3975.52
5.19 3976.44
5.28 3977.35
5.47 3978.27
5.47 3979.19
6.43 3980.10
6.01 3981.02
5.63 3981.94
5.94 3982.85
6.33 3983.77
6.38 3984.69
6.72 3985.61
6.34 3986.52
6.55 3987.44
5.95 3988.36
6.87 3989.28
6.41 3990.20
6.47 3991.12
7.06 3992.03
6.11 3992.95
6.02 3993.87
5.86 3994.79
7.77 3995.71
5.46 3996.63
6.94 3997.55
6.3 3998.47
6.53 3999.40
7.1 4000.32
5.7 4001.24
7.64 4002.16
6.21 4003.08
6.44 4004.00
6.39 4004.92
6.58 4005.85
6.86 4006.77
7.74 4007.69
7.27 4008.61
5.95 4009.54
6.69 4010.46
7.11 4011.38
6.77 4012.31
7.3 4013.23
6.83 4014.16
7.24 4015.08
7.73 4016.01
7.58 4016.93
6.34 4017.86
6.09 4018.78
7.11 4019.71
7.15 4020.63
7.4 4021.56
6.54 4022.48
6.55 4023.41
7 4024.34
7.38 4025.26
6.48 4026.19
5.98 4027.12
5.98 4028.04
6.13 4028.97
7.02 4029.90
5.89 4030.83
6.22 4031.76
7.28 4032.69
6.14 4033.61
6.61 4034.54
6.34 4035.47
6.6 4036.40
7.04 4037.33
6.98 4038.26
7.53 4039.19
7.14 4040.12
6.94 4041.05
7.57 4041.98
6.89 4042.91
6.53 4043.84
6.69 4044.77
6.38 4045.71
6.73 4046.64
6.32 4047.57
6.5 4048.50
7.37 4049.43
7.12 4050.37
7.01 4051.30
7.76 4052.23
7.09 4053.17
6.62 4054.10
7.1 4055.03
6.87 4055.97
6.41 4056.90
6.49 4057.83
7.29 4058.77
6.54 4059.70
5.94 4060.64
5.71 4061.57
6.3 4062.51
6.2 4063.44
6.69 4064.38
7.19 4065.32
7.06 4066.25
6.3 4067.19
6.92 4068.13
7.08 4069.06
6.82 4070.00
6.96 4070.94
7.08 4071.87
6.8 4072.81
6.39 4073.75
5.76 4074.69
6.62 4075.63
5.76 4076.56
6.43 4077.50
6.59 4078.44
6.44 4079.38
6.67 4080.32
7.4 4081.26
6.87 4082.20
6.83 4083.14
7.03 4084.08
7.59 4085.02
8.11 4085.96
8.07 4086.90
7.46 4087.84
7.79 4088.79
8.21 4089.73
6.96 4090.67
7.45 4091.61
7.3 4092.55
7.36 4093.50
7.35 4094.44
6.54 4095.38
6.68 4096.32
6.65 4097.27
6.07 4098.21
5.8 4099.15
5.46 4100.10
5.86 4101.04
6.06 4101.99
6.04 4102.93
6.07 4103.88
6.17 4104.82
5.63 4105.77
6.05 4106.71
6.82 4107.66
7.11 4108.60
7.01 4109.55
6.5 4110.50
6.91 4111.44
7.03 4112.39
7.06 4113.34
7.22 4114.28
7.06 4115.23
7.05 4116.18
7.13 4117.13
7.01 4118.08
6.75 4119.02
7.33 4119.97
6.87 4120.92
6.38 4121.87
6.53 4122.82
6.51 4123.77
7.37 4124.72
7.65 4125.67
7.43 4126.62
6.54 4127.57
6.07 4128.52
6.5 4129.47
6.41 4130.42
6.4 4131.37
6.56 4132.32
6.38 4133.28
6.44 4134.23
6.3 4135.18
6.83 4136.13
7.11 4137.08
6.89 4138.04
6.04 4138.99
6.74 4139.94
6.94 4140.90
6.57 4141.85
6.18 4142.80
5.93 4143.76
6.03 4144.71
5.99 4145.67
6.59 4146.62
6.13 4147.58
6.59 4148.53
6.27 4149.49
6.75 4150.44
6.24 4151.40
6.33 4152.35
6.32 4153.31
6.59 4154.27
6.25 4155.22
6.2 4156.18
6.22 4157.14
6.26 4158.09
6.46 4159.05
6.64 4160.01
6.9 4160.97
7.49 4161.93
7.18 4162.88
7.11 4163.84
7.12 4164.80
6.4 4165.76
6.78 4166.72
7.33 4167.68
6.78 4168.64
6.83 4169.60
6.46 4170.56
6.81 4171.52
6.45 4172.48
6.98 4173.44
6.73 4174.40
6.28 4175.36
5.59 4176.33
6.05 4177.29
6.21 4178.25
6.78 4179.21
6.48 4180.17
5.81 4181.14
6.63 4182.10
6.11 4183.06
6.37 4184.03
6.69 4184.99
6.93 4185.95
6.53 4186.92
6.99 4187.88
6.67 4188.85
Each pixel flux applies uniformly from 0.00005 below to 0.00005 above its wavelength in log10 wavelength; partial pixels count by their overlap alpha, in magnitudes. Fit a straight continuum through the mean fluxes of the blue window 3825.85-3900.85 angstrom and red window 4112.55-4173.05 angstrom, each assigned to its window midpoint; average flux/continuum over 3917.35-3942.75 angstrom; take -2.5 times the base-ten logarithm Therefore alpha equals 0.318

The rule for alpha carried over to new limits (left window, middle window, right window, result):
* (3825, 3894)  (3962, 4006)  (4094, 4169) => -0.072 mag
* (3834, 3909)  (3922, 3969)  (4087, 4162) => 0.254 mag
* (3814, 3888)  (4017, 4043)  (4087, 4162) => -0.235 mag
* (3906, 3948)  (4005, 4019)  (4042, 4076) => -0.218 mag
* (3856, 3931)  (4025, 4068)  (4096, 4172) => -0.188 mag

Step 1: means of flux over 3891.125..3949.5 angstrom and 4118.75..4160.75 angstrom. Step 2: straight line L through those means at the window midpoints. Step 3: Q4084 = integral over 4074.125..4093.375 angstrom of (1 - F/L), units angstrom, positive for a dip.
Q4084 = -3.8 angstrom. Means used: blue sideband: 4.01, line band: 7.07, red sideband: 6.53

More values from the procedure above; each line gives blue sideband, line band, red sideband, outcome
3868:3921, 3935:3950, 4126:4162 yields 3.5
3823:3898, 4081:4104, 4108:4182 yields -3.5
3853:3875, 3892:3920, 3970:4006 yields -4.0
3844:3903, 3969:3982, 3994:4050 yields 3.6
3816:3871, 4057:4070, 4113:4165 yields -2.0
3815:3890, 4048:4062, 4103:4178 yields -3.0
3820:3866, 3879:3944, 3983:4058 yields 6.5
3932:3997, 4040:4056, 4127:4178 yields -4.7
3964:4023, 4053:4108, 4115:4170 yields -3.8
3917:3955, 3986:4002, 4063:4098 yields -4.8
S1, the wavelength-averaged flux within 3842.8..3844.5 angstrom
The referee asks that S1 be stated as 2.89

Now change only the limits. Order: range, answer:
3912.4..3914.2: 5.2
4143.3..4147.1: 6.14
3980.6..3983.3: 5.87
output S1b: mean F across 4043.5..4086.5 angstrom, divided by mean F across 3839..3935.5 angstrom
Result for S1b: 1.80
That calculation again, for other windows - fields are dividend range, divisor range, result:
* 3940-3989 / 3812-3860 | 1.51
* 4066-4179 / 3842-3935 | 1.76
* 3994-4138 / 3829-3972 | 1.85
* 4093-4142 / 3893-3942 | 1.68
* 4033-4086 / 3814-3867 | 2.27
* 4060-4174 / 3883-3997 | 1.54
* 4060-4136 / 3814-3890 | 2.15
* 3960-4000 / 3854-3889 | 1.42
